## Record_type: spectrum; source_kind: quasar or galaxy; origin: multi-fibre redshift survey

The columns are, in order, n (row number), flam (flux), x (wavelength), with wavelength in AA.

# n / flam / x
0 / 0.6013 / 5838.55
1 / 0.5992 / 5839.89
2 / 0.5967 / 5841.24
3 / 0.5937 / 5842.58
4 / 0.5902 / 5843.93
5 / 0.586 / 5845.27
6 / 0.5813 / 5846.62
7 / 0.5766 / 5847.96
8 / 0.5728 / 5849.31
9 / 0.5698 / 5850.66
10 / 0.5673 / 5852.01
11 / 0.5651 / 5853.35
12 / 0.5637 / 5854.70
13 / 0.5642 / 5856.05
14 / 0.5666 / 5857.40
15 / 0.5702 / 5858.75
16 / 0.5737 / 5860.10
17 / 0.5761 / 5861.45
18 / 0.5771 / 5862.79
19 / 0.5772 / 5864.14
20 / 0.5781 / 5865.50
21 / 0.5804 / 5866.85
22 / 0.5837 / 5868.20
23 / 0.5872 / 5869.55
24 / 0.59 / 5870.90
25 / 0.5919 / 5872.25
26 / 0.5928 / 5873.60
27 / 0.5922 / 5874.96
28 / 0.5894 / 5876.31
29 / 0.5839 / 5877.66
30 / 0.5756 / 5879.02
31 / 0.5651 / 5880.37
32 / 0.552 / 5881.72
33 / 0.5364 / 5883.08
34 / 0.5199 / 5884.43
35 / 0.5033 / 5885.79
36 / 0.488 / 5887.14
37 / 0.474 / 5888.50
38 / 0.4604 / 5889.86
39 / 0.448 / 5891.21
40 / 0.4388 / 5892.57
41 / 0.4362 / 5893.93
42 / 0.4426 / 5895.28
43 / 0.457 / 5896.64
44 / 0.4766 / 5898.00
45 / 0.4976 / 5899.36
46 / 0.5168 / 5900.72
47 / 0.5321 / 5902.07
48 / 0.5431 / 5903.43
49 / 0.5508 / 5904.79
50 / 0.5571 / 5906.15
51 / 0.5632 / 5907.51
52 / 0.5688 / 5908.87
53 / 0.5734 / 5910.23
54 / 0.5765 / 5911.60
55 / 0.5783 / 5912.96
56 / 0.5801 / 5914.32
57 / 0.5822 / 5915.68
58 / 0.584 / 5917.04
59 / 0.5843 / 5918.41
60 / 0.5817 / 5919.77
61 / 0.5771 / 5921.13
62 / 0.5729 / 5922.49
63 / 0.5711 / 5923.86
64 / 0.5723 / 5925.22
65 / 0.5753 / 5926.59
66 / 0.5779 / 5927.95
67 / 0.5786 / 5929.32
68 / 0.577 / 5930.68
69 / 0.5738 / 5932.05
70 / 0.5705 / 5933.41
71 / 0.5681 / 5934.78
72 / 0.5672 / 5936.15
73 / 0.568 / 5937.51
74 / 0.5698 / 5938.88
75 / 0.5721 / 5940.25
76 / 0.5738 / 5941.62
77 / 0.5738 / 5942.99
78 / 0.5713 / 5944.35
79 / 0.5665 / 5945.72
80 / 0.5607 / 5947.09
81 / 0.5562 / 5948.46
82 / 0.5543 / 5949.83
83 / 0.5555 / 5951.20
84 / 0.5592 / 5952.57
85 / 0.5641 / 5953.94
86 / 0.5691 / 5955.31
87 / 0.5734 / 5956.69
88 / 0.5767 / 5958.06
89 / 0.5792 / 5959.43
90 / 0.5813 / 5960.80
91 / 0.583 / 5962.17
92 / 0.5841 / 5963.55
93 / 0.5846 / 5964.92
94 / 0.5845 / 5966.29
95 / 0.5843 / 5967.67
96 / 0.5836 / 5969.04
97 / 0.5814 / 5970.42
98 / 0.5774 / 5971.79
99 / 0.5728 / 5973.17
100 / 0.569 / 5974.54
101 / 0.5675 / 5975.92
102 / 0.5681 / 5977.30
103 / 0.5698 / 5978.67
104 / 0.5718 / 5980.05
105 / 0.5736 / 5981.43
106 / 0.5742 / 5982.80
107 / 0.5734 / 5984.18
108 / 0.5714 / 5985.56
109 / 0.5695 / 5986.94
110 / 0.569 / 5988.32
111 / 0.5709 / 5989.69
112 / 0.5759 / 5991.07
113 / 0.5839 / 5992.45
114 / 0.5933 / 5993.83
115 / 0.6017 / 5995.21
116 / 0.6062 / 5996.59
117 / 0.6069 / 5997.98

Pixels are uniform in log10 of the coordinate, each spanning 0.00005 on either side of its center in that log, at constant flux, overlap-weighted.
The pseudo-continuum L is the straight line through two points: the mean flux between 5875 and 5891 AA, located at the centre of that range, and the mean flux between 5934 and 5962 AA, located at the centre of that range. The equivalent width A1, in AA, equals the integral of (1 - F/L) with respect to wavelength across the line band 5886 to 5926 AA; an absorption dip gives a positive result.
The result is 1.1 AA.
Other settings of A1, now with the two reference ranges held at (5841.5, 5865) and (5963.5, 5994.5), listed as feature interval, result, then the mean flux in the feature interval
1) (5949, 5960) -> 0.2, 0.566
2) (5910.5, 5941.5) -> 0.0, 0.575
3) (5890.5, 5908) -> 2.4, 0.496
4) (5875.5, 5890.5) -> 1.1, 0.532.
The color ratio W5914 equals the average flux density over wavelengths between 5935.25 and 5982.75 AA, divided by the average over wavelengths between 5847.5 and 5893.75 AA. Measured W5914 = 1.03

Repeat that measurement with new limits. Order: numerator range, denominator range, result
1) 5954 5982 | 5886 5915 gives 1.13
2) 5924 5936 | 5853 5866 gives 1.00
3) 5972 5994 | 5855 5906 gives 1.07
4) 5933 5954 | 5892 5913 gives 1.09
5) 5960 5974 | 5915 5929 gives 1.01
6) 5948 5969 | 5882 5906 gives 1.16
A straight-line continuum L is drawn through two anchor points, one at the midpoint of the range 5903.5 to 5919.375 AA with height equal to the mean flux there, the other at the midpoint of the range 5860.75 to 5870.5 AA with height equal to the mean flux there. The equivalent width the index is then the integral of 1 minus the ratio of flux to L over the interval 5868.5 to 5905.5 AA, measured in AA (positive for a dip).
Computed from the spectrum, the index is 3.3 AA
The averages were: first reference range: 0.581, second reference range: 0.571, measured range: 0.524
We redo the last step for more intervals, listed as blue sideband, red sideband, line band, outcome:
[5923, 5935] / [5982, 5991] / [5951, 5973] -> -0.1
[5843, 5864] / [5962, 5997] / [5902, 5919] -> 0.2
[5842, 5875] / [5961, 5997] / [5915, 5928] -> 0.0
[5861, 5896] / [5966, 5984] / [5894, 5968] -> -0.3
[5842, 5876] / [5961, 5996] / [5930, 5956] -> 0.5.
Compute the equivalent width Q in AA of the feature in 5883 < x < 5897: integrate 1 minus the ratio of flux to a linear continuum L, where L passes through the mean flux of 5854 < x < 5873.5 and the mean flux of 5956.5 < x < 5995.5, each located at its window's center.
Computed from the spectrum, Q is 2.6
